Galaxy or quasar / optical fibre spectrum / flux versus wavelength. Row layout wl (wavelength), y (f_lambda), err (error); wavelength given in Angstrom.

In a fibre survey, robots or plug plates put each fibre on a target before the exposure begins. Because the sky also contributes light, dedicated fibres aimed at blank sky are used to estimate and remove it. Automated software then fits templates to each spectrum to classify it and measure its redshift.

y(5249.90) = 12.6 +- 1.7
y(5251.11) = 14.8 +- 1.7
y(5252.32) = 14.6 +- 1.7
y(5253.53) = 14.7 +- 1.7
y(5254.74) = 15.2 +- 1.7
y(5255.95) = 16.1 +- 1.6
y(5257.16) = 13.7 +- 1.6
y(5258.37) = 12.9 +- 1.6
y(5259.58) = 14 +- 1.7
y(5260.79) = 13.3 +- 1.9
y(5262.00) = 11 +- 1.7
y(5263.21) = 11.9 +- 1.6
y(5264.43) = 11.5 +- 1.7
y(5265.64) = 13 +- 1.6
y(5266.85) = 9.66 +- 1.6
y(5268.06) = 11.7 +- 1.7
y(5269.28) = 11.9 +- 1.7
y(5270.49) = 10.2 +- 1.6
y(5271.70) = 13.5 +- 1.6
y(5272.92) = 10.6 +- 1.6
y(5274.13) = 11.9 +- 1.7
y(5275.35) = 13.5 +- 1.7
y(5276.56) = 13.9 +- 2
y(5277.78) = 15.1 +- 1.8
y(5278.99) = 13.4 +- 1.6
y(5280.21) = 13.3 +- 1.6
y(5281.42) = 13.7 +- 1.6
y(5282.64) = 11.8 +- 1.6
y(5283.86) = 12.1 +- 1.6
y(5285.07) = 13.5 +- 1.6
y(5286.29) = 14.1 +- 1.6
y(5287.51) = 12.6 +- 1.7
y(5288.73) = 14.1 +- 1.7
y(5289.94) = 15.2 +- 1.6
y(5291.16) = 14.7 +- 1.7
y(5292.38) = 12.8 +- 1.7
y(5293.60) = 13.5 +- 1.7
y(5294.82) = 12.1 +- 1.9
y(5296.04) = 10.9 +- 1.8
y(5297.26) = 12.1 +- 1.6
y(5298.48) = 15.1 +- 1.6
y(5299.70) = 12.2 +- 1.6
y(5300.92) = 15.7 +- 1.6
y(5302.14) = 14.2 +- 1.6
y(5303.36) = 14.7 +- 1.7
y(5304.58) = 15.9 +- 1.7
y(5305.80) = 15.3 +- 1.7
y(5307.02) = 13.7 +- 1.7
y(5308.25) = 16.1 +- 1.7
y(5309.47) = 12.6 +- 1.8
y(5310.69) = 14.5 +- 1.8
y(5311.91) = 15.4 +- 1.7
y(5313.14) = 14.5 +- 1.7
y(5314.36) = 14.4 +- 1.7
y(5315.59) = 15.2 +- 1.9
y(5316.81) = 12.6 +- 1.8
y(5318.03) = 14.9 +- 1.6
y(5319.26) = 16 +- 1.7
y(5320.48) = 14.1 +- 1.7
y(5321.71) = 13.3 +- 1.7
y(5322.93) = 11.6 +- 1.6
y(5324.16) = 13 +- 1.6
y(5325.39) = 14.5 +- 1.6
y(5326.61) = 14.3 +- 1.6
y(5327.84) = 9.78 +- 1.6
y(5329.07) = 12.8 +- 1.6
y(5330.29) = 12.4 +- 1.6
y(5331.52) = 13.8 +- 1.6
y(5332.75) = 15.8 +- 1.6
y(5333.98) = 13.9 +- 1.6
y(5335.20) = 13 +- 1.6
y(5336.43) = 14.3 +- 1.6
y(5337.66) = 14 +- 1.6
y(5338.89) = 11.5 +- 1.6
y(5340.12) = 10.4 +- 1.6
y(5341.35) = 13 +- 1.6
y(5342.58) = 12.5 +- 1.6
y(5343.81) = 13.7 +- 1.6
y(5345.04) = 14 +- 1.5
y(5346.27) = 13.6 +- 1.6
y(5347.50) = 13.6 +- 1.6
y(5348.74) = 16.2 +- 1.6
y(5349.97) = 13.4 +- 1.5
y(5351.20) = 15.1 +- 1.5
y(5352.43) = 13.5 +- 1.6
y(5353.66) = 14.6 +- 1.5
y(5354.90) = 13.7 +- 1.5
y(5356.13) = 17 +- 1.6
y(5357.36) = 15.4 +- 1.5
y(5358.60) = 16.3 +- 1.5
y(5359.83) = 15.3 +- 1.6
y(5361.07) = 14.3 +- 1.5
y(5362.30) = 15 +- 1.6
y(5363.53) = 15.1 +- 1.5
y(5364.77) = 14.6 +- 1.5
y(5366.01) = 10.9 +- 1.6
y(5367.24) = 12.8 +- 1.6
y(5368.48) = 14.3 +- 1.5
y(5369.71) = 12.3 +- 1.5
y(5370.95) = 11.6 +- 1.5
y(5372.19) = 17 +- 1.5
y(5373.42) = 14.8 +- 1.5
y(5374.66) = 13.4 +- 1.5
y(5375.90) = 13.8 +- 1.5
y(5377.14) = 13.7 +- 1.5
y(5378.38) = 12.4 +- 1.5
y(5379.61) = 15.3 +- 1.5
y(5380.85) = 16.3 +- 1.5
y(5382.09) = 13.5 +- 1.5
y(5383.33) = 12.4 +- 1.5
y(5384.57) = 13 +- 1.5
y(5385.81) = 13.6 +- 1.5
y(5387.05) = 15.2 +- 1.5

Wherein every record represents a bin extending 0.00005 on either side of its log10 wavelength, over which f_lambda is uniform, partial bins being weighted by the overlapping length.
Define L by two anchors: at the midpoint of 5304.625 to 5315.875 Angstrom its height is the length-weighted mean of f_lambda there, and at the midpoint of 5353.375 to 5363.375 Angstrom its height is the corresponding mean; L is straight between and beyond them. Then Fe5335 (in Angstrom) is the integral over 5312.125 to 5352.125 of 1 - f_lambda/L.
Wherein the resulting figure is 3.5 Angstrom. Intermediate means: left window 14.7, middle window 13.6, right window 15.2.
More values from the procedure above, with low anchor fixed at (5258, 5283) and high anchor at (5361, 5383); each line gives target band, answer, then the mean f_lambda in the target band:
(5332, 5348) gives 0.2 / 13.3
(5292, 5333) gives -2.3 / 13.8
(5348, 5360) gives -1.2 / 15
